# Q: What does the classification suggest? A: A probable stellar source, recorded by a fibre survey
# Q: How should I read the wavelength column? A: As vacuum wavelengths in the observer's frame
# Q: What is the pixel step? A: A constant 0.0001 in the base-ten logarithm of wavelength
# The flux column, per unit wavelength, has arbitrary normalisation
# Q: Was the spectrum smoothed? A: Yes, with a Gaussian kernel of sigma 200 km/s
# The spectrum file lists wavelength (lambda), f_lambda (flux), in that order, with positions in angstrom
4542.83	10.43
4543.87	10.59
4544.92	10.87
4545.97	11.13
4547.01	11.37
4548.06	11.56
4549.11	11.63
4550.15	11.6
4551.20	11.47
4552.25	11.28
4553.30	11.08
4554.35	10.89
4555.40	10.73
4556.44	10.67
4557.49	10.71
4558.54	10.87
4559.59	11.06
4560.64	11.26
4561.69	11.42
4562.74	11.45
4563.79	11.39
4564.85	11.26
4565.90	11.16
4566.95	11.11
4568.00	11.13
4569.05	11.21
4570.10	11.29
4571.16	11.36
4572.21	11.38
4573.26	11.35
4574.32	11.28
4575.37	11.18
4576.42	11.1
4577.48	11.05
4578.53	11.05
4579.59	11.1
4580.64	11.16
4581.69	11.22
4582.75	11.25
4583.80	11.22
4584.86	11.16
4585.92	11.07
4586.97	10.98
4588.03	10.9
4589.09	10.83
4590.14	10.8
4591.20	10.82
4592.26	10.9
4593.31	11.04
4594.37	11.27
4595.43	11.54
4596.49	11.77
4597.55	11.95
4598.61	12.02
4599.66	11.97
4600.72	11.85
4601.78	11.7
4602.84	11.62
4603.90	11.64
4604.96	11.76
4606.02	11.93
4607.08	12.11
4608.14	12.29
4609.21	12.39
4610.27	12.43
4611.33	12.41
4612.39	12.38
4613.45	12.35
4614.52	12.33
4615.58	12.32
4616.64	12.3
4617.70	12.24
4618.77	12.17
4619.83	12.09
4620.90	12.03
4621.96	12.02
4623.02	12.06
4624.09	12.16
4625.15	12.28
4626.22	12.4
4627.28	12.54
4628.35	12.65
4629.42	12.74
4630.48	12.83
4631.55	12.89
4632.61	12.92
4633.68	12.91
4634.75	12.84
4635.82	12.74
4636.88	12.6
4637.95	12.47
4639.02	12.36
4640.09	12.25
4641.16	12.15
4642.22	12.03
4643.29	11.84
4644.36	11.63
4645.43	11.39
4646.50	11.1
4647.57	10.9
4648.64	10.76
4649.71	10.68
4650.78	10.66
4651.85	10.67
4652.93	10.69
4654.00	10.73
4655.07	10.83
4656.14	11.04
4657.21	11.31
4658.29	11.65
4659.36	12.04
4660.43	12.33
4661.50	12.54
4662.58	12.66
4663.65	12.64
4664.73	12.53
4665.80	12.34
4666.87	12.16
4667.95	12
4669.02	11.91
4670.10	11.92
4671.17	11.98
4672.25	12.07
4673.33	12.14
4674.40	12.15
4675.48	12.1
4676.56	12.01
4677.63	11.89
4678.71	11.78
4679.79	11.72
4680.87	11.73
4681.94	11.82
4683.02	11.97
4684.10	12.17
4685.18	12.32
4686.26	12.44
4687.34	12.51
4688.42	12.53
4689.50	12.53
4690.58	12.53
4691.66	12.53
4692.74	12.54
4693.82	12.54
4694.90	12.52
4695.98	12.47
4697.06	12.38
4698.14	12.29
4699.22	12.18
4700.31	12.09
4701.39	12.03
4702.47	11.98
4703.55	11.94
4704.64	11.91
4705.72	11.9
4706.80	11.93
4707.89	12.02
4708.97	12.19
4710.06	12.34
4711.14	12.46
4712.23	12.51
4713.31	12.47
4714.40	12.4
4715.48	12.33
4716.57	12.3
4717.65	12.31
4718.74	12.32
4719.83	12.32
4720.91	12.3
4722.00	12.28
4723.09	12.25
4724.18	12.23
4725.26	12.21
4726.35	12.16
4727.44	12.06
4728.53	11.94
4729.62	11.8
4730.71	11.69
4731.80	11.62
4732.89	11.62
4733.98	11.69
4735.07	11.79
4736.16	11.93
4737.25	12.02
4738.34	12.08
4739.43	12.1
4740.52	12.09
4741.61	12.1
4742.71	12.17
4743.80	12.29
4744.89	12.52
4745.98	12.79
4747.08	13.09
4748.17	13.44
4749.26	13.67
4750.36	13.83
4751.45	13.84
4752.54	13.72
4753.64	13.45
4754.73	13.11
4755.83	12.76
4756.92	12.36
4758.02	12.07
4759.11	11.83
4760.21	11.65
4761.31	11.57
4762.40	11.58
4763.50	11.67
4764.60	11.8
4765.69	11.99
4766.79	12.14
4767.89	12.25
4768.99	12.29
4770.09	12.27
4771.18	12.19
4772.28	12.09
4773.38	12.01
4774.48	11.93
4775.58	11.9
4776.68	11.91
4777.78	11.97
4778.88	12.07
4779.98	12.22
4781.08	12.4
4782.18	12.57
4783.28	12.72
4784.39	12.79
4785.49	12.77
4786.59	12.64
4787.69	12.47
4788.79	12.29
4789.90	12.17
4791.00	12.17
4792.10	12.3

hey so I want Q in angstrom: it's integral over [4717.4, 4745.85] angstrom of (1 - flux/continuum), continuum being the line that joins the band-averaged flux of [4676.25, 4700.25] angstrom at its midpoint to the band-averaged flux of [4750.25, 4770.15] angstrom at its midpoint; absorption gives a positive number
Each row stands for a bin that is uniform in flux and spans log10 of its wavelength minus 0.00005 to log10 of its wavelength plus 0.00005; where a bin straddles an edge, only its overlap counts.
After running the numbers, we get 0.60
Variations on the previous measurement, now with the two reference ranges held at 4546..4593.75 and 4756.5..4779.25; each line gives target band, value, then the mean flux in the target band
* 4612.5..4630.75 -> -1.5 angstrom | 12.3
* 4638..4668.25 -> -0.4 angstrom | 11.6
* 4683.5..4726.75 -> -2.1 angstrom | 12.3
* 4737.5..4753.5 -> -1.3 angstrom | 12.8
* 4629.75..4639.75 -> -1.1 angstrom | 12.7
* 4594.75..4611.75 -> -1.0 angstrom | 12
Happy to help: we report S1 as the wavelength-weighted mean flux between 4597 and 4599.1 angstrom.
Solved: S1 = 12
